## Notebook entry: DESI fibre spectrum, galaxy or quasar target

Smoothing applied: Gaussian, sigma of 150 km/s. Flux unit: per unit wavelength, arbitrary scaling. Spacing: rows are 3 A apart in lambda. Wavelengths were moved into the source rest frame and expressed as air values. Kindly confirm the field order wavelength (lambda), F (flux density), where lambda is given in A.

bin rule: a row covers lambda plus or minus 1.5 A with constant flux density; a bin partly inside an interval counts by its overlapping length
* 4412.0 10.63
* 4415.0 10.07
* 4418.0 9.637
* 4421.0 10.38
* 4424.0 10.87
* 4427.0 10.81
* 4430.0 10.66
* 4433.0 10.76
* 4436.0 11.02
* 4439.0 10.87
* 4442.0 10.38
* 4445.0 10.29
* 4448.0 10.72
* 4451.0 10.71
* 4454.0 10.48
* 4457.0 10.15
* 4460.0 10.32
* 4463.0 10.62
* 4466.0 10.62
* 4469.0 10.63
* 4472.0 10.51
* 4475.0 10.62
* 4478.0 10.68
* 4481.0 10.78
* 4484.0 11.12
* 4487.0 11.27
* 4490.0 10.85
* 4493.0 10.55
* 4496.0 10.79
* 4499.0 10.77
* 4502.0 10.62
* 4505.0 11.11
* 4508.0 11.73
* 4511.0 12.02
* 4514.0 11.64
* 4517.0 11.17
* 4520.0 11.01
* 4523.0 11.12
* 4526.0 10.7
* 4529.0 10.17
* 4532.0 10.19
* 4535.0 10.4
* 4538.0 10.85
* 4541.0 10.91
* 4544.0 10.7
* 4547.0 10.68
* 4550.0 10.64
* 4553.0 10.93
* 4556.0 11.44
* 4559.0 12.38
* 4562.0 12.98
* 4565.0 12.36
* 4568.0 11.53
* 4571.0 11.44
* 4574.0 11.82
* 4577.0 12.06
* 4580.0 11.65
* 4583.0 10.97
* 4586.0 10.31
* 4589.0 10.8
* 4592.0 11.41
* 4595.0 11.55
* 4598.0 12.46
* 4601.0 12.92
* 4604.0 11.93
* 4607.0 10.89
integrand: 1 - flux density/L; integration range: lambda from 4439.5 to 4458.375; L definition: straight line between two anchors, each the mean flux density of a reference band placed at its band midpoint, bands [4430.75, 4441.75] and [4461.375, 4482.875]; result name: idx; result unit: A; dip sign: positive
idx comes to 0.5 A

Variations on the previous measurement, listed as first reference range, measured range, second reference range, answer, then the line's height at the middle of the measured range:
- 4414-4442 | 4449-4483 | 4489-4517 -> 0.88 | 10.8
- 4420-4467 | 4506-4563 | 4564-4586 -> 0.79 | 11.3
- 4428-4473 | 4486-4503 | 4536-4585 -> 0.19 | 10.9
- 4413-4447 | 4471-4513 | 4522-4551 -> -1.53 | 10.6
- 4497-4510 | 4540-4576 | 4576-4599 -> -0.74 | 11.3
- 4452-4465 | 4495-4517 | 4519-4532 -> -1.34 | 10.6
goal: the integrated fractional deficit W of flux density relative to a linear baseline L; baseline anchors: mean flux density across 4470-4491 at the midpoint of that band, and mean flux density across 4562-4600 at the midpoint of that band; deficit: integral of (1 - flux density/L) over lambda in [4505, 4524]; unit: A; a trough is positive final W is -0.6 A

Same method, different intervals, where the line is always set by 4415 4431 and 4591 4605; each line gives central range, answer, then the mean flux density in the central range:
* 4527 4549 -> 1.8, 10.6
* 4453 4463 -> 0.4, 10.4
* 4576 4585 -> 0.3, 11.5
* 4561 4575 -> -0.2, 12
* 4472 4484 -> 0.2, 10.7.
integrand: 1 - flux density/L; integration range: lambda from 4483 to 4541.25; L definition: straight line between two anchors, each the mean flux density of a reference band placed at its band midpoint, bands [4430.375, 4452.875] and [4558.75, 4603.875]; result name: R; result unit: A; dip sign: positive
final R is 1.4 A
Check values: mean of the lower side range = 10.7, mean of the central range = 10.9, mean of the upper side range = 11.8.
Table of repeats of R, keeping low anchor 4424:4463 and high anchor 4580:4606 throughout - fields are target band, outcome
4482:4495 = -0.1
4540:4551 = 0.5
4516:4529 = 0.2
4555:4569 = -1.0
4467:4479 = 0.2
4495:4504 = 0.2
